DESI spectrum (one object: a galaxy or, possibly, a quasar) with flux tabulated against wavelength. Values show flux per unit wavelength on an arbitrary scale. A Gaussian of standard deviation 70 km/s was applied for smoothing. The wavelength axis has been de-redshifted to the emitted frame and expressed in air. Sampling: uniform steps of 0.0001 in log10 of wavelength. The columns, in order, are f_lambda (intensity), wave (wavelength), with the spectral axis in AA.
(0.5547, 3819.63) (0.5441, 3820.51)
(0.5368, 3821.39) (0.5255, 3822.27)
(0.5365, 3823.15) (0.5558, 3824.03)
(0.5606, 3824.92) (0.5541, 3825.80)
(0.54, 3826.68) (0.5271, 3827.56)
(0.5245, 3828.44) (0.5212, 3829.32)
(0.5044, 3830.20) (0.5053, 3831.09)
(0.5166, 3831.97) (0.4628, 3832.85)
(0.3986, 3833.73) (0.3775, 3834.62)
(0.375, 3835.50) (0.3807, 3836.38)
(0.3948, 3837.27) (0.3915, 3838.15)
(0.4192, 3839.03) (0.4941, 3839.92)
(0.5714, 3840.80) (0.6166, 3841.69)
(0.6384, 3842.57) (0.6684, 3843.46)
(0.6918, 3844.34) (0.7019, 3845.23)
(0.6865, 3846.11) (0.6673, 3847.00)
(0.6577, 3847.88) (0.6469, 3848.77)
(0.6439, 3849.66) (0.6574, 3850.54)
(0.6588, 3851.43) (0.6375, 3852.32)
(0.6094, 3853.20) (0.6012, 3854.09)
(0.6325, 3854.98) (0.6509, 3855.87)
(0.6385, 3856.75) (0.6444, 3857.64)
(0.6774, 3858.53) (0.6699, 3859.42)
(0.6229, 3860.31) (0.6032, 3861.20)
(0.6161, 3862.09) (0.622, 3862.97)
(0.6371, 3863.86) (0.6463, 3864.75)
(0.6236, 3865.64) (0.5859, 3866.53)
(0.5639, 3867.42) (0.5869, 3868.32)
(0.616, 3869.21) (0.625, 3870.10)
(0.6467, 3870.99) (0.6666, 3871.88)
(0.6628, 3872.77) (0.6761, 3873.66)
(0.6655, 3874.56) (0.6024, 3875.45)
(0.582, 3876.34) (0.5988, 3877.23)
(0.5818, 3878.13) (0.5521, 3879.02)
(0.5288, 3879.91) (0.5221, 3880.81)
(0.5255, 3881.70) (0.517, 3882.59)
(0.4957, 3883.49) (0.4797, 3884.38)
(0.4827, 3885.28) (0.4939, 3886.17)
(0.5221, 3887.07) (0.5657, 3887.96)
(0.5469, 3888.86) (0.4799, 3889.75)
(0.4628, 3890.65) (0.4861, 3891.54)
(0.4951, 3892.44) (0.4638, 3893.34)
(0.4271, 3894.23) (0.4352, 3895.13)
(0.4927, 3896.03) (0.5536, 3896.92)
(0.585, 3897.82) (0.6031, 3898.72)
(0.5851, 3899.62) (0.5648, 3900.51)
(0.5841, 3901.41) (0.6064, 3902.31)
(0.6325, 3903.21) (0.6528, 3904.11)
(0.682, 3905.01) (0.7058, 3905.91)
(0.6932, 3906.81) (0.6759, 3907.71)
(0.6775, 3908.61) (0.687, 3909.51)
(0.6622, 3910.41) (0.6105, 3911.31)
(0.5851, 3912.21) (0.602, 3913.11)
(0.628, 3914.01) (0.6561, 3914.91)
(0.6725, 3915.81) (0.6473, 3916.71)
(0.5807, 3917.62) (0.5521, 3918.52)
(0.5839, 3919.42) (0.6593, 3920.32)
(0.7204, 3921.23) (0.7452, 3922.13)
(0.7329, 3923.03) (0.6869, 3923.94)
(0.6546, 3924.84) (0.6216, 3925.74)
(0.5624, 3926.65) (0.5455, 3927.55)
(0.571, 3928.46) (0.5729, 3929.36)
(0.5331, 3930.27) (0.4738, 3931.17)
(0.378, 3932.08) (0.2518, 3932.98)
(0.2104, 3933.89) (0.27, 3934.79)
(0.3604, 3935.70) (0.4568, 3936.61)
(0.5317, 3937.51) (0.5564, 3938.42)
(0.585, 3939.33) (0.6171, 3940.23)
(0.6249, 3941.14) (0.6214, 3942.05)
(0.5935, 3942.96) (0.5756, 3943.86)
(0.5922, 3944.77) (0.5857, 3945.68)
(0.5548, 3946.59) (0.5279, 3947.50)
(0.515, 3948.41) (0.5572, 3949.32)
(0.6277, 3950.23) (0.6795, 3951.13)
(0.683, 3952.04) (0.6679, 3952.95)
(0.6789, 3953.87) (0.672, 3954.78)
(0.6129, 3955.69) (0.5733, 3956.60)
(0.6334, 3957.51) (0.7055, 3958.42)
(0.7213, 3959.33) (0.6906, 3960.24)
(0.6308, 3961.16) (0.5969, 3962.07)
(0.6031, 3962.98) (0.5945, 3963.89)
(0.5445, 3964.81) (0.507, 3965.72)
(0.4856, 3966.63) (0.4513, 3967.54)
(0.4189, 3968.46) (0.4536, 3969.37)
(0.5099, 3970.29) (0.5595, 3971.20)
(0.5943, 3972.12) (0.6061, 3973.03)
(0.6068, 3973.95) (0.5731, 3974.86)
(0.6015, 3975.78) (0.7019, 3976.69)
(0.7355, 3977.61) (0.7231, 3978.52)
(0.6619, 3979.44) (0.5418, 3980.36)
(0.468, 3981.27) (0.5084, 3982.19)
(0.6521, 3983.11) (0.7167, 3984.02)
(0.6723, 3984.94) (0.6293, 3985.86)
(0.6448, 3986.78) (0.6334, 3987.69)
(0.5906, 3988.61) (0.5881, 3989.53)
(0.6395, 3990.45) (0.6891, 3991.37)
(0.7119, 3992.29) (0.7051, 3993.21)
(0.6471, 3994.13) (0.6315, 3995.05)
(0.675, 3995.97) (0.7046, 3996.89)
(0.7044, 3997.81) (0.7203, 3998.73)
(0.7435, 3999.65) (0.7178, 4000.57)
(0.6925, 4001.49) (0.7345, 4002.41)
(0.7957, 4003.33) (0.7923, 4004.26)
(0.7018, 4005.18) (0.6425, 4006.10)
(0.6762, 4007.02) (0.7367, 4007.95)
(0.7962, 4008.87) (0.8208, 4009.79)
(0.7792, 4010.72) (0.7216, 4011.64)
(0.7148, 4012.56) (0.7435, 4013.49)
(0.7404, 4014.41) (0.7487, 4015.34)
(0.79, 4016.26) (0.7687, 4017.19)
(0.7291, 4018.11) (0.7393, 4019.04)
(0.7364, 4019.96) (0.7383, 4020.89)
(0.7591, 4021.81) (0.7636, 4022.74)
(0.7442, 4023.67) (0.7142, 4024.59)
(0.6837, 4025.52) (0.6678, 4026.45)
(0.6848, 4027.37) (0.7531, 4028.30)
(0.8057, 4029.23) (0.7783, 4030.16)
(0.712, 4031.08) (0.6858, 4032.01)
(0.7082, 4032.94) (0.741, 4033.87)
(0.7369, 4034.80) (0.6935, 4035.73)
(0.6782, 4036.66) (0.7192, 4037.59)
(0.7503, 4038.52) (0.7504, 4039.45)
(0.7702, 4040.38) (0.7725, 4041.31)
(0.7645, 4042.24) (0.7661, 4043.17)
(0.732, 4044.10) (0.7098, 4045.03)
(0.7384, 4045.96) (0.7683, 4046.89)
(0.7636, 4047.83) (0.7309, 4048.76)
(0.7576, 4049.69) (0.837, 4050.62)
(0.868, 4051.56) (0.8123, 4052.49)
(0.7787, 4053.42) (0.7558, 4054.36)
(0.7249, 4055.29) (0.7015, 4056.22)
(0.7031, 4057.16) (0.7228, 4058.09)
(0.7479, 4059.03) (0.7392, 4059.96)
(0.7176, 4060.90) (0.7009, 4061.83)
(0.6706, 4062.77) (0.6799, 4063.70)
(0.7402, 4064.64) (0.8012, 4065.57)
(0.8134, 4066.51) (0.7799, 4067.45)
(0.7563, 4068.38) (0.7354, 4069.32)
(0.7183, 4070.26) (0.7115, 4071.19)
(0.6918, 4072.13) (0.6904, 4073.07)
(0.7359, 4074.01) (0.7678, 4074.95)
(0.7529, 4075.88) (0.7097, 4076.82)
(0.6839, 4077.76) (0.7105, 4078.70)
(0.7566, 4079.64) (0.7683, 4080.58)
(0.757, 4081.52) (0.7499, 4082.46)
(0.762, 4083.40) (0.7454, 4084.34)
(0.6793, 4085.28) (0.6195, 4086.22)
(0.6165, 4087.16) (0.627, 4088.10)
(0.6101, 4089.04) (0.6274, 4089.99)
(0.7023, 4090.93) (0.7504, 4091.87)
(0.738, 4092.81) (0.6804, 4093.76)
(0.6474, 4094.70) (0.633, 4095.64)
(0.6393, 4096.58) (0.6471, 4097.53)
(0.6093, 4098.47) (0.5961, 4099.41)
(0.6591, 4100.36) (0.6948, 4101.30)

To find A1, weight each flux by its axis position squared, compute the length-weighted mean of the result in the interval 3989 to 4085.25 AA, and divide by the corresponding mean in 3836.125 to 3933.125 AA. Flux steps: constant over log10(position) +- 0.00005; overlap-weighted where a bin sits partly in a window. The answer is 1.34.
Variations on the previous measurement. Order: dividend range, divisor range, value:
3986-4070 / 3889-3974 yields 1.33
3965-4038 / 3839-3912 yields 1.21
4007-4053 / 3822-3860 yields 1.45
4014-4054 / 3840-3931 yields 1.33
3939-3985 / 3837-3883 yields 1.04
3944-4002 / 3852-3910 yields 1.10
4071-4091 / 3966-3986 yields 1.27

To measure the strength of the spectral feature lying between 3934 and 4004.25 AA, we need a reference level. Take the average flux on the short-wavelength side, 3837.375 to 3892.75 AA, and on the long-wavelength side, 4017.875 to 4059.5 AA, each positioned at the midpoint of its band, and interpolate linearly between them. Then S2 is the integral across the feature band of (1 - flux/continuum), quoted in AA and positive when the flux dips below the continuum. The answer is 7.5 AA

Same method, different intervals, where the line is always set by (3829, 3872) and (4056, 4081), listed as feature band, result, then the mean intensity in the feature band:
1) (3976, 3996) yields 1.0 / 0.643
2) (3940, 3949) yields 0.9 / 0.579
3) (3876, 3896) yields 3.2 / 0.51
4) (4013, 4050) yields -1.7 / 0.738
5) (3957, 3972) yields 2.1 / 0.57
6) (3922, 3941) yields 3.6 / 0.518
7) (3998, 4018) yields -1.5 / 0.741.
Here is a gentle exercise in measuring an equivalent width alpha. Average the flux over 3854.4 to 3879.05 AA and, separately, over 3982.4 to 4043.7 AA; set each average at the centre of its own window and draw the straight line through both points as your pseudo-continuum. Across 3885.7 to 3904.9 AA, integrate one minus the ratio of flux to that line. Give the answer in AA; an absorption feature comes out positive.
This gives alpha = 3.17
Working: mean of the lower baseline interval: 0.626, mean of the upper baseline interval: 0.717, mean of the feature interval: 0.538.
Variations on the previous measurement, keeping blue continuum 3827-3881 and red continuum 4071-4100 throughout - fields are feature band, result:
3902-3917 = -1.0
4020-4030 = -1.1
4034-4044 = -1.1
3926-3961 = 3.8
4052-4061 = -0.9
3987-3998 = -0.2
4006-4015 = -1.2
